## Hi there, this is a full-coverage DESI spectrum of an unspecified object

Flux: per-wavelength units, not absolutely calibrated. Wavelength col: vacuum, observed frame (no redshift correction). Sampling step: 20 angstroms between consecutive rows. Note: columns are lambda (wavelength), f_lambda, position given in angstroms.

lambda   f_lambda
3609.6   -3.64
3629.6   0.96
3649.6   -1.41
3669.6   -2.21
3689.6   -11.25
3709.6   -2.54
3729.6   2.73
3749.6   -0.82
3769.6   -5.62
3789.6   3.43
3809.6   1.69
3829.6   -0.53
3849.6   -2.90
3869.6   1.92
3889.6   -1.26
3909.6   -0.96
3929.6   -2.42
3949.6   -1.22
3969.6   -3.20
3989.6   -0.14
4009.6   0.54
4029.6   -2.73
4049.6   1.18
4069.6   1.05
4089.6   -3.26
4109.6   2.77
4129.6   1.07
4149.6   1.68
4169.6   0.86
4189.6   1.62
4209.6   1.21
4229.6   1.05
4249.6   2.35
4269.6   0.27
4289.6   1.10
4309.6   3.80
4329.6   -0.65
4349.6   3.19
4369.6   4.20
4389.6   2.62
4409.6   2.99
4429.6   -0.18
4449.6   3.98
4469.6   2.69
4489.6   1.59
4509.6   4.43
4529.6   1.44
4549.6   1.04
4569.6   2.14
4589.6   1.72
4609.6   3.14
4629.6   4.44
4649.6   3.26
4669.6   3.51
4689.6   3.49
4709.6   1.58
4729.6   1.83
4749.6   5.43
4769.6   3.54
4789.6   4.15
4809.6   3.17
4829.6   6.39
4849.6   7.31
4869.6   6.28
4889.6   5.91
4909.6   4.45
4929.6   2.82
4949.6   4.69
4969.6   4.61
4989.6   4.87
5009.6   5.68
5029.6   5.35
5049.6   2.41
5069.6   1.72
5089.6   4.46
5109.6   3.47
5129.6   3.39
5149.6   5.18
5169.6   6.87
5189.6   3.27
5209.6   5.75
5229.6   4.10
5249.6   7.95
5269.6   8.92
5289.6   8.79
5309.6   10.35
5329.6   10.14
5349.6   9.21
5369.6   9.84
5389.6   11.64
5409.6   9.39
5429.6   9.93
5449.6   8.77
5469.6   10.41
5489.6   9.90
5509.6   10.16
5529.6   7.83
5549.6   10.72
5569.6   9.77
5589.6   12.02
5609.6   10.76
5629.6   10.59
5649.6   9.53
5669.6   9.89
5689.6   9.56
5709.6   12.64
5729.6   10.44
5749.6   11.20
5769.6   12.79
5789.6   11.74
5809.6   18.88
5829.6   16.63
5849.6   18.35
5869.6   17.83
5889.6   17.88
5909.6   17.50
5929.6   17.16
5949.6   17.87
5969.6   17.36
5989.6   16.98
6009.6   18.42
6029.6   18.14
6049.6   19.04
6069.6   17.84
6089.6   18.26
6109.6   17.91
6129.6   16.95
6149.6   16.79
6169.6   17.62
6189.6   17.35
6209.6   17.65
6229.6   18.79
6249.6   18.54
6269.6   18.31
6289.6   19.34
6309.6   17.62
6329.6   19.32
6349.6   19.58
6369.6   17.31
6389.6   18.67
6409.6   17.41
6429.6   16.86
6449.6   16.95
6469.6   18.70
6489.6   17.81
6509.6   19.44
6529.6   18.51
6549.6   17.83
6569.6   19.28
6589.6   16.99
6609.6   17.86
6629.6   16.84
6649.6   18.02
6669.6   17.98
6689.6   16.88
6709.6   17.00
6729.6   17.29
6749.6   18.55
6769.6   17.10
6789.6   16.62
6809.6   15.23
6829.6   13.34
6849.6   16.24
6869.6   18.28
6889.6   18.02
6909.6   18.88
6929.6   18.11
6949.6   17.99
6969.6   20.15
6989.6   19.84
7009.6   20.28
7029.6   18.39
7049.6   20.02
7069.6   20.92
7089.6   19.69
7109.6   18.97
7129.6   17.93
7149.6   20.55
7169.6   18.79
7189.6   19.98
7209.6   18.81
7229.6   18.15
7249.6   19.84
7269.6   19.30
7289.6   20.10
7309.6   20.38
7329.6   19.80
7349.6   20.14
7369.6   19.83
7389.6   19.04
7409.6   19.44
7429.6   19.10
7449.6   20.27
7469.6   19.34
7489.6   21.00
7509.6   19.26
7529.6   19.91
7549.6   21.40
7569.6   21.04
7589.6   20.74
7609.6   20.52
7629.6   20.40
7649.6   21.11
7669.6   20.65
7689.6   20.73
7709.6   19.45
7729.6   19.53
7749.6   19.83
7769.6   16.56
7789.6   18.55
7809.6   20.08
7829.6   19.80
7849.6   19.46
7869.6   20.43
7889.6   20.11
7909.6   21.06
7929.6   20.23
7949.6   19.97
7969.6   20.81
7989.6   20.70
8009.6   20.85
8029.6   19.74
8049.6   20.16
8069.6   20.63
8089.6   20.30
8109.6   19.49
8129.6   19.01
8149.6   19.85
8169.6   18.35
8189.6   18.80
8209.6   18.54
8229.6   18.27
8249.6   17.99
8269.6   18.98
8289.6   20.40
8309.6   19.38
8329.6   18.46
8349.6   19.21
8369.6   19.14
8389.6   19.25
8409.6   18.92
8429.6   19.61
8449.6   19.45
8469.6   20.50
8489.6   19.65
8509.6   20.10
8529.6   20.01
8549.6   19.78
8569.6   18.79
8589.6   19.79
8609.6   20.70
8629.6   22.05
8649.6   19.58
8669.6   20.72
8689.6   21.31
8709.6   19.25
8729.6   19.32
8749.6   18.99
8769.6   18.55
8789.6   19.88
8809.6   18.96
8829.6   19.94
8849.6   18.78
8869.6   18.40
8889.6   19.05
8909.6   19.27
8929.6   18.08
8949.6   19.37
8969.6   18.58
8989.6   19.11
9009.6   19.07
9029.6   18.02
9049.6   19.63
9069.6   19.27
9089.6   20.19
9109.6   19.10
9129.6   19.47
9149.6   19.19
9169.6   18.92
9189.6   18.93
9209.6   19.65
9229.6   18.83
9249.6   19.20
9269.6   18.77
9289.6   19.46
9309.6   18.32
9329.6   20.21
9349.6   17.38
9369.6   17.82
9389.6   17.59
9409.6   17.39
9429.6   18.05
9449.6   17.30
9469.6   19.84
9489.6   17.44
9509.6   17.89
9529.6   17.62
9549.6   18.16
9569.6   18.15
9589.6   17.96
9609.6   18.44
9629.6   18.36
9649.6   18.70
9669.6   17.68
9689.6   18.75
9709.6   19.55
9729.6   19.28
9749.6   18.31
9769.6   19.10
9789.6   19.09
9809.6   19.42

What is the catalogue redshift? 0.32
